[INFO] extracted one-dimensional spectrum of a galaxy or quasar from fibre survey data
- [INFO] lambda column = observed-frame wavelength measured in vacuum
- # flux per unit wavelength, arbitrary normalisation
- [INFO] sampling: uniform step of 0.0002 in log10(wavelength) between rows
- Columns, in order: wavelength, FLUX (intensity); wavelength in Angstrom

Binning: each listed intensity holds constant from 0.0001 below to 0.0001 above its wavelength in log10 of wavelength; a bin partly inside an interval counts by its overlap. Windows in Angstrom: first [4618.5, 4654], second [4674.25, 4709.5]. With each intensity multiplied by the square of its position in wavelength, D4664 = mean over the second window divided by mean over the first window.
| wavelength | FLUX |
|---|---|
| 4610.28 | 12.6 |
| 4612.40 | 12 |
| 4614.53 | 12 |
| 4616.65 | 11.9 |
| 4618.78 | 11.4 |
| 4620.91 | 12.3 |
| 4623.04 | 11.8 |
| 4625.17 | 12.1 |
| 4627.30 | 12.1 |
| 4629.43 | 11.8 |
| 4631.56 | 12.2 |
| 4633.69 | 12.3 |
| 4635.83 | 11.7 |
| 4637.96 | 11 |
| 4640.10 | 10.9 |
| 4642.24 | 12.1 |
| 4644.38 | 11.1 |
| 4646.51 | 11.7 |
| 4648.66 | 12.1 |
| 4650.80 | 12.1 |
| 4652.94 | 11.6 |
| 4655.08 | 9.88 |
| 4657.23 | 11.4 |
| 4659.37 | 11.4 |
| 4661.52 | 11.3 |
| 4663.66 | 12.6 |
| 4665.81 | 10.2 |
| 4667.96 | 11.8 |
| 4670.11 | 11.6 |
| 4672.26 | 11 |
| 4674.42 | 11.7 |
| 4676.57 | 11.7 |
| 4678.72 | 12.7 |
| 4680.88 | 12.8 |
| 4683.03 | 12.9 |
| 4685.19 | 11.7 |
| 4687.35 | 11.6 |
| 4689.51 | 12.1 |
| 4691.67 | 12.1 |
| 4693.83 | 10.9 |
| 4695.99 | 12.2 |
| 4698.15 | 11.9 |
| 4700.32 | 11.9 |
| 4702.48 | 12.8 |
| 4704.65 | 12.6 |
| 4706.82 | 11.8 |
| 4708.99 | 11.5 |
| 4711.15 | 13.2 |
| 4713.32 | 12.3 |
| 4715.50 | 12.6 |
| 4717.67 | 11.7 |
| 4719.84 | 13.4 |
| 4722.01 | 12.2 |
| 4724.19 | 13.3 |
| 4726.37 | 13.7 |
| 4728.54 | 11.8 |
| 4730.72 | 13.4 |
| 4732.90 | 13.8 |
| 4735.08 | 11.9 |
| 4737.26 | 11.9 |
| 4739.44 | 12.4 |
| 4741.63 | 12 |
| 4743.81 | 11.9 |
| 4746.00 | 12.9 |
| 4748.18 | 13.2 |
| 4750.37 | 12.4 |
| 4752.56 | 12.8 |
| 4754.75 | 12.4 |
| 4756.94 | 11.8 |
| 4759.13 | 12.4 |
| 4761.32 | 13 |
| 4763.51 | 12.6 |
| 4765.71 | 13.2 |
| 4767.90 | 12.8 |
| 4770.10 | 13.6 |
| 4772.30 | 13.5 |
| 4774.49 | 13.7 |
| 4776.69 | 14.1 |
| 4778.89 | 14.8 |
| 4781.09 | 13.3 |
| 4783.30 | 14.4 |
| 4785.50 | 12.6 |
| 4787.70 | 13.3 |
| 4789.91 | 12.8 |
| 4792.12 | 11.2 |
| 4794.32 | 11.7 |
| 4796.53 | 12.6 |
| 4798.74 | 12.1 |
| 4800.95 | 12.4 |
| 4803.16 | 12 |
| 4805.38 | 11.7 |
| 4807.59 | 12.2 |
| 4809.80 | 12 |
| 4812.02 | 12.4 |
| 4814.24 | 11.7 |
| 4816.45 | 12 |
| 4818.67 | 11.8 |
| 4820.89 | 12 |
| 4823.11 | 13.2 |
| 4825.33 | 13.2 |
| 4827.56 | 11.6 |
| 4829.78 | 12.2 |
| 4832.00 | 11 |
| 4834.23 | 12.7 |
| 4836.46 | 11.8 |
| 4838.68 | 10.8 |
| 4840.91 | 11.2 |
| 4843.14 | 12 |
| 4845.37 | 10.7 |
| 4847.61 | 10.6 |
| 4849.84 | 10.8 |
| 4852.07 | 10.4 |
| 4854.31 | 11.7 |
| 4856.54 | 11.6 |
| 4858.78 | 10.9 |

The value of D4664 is 1.05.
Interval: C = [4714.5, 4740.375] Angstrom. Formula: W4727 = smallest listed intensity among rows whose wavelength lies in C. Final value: 11.7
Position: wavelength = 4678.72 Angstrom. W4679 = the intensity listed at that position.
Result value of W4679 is 12.7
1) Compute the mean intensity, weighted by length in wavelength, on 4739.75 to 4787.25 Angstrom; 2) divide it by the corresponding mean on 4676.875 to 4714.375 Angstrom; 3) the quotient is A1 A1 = 1.1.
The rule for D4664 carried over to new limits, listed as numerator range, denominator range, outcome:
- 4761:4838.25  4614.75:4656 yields 1.15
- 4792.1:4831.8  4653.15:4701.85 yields 1.09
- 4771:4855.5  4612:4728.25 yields 1.09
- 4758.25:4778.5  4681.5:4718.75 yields 1.13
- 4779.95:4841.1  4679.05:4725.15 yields 1.04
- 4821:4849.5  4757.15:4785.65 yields 0.90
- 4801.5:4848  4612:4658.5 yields 1.10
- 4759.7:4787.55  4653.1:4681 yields 1.22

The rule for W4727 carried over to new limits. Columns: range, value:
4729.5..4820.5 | 11.2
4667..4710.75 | 10.9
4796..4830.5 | 11.6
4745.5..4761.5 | 11.8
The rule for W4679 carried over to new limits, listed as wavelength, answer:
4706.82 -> 11.8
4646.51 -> 11.7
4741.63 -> 12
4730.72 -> 13.4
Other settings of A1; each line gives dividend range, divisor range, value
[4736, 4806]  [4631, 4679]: 1.10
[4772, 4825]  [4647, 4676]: 1.10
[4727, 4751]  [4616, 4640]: 1.06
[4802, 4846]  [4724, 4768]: 0.94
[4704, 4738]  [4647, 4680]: 1.09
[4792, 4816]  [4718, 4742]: 0.95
